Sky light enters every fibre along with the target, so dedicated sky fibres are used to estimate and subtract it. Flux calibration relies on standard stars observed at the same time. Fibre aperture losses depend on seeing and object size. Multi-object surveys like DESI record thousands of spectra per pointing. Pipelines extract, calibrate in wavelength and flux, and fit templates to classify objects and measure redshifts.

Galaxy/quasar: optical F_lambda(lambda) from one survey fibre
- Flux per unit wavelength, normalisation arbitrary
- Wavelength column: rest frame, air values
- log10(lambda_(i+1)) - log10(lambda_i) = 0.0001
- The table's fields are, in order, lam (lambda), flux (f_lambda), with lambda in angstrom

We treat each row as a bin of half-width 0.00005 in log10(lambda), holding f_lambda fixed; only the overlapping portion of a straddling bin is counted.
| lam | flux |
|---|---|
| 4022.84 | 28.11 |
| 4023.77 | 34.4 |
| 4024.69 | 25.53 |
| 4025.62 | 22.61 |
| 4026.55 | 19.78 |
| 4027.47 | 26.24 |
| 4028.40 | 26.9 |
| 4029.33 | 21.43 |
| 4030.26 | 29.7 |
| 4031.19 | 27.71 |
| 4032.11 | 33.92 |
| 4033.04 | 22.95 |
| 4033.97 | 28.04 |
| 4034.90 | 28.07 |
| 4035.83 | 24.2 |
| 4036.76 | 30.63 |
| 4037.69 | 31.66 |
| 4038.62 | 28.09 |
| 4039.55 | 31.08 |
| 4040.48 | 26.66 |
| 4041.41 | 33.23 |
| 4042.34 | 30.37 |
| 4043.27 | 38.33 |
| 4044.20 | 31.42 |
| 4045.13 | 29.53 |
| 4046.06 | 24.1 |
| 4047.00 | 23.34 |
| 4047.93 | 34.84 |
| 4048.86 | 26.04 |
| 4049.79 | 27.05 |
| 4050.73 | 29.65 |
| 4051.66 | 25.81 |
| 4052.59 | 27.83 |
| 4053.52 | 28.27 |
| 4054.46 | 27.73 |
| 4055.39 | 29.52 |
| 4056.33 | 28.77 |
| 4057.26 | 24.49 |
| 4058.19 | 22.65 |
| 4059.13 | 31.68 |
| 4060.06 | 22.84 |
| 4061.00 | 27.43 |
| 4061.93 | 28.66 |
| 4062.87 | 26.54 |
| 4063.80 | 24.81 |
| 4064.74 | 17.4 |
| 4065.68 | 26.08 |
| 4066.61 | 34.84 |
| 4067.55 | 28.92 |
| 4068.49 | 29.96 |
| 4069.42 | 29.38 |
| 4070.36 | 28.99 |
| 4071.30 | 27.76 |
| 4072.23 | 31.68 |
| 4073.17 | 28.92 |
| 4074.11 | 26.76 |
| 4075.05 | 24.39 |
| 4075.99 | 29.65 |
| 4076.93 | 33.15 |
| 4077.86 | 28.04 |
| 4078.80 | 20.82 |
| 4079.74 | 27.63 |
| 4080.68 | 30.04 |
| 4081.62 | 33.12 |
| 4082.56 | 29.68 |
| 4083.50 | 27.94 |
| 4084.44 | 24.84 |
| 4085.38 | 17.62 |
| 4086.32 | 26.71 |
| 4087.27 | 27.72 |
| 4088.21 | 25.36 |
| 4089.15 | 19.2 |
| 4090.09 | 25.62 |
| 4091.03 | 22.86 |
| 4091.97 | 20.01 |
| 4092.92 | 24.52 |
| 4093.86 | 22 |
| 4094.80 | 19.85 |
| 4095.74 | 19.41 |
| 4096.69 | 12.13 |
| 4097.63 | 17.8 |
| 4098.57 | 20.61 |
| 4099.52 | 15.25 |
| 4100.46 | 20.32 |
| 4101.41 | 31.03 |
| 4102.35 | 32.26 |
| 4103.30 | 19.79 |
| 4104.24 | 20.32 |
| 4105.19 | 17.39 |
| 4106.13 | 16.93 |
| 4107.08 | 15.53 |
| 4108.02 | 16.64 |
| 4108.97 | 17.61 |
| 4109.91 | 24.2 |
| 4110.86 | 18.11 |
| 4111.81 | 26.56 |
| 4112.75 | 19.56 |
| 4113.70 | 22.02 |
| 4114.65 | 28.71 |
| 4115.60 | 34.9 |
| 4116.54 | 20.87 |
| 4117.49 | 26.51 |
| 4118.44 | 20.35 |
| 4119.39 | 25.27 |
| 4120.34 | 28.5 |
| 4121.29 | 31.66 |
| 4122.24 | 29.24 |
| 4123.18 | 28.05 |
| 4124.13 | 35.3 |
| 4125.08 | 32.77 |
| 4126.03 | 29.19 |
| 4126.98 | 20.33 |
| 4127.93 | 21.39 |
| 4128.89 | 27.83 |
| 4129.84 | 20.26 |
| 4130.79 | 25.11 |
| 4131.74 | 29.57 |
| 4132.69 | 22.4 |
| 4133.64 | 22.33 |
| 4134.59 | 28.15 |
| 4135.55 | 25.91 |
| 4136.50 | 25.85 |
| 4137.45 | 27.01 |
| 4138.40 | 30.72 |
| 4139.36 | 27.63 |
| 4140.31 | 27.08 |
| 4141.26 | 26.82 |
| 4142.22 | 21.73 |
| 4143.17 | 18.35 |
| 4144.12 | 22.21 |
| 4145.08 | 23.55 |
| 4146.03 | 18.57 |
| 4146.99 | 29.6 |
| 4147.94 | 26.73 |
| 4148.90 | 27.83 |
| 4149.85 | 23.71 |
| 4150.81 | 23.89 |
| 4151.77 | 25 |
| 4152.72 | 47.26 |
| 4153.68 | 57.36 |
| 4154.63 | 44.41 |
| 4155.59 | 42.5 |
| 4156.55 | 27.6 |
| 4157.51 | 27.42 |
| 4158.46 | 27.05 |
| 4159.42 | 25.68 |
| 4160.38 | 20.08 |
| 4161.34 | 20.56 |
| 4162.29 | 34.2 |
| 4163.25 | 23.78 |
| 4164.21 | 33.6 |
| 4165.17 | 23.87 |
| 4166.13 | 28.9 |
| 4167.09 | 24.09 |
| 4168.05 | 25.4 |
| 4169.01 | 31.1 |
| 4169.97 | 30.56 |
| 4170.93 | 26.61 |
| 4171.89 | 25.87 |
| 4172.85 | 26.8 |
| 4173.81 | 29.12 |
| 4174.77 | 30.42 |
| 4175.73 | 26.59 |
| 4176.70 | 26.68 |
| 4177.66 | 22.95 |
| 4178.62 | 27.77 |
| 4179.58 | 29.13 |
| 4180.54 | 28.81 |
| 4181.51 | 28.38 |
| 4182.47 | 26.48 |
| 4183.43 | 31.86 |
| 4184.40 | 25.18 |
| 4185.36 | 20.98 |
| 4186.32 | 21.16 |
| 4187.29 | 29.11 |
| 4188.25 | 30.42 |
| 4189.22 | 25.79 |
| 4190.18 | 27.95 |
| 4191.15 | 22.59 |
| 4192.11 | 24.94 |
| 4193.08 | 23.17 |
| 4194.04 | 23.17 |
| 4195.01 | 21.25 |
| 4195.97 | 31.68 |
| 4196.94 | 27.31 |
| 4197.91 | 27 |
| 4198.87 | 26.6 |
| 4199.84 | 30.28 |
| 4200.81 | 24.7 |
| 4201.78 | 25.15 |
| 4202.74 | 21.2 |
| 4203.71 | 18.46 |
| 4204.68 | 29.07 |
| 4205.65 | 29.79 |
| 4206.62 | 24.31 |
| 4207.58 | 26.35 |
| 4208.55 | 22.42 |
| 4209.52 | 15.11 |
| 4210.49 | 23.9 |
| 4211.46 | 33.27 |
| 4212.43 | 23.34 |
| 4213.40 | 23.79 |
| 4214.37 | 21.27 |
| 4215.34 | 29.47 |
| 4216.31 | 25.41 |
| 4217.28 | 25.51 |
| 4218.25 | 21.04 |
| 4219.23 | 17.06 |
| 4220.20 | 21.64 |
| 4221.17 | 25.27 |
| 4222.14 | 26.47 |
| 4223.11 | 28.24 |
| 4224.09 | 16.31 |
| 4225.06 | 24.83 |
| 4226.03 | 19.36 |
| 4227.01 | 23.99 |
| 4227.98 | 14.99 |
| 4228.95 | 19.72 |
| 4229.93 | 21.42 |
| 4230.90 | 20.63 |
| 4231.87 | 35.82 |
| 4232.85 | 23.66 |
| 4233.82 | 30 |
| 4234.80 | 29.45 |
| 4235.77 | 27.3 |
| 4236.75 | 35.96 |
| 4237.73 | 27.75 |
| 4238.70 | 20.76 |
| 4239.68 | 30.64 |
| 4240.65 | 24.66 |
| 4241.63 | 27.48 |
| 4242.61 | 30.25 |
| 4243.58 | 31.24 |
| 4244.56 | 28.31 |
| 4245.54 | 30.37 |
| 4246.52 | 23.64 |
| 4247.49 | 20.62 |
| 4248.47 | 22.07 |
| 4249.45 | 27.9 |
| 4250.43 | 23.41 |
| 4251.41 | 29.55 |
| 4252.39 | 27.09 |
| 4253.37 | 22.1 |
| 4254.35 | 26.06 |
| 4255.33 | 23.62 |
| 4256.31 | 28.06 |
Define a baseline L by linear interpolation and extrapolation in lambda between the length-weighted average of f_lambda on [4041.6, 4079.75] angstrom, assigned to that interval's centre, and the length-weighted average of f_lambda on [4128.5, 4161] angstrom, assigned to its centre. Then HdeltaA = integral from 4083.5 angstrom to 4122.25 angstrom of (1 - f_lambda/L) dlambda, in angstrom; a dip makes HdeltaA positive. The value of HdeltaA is 7.4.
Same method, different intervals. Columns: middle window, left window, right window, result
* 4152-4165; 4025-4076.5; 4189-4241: -3.5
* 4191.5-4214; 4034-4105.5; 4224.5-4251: 0.8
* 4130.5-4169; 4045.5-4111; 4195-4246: -4.1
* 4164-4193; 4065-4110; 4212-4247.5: -2.5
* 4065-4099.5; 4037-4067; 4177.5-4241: 2.7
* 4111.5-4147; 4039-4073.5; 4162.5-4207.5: 2.0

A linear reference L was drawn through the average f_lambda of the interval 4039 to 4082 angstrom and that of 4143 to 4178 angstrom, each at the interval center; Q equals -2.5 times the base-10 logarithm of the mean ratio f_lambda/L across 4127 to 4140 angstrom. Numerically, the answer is 0.12 mag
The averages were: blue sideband 28.3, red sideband 28.5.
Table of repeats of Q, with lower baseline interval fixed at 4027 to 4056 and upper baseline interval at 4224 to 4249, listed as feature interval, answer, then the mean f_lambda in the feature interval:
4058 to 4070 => 0.042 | 27.1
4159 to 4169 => 0.017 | 26.3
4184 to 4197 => 0.042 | 25.3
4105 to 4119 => 0.248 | 21.8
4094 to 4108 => 0.359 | 19.9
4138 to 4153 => 0.039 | 26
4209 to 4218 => 0.063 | 24.5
